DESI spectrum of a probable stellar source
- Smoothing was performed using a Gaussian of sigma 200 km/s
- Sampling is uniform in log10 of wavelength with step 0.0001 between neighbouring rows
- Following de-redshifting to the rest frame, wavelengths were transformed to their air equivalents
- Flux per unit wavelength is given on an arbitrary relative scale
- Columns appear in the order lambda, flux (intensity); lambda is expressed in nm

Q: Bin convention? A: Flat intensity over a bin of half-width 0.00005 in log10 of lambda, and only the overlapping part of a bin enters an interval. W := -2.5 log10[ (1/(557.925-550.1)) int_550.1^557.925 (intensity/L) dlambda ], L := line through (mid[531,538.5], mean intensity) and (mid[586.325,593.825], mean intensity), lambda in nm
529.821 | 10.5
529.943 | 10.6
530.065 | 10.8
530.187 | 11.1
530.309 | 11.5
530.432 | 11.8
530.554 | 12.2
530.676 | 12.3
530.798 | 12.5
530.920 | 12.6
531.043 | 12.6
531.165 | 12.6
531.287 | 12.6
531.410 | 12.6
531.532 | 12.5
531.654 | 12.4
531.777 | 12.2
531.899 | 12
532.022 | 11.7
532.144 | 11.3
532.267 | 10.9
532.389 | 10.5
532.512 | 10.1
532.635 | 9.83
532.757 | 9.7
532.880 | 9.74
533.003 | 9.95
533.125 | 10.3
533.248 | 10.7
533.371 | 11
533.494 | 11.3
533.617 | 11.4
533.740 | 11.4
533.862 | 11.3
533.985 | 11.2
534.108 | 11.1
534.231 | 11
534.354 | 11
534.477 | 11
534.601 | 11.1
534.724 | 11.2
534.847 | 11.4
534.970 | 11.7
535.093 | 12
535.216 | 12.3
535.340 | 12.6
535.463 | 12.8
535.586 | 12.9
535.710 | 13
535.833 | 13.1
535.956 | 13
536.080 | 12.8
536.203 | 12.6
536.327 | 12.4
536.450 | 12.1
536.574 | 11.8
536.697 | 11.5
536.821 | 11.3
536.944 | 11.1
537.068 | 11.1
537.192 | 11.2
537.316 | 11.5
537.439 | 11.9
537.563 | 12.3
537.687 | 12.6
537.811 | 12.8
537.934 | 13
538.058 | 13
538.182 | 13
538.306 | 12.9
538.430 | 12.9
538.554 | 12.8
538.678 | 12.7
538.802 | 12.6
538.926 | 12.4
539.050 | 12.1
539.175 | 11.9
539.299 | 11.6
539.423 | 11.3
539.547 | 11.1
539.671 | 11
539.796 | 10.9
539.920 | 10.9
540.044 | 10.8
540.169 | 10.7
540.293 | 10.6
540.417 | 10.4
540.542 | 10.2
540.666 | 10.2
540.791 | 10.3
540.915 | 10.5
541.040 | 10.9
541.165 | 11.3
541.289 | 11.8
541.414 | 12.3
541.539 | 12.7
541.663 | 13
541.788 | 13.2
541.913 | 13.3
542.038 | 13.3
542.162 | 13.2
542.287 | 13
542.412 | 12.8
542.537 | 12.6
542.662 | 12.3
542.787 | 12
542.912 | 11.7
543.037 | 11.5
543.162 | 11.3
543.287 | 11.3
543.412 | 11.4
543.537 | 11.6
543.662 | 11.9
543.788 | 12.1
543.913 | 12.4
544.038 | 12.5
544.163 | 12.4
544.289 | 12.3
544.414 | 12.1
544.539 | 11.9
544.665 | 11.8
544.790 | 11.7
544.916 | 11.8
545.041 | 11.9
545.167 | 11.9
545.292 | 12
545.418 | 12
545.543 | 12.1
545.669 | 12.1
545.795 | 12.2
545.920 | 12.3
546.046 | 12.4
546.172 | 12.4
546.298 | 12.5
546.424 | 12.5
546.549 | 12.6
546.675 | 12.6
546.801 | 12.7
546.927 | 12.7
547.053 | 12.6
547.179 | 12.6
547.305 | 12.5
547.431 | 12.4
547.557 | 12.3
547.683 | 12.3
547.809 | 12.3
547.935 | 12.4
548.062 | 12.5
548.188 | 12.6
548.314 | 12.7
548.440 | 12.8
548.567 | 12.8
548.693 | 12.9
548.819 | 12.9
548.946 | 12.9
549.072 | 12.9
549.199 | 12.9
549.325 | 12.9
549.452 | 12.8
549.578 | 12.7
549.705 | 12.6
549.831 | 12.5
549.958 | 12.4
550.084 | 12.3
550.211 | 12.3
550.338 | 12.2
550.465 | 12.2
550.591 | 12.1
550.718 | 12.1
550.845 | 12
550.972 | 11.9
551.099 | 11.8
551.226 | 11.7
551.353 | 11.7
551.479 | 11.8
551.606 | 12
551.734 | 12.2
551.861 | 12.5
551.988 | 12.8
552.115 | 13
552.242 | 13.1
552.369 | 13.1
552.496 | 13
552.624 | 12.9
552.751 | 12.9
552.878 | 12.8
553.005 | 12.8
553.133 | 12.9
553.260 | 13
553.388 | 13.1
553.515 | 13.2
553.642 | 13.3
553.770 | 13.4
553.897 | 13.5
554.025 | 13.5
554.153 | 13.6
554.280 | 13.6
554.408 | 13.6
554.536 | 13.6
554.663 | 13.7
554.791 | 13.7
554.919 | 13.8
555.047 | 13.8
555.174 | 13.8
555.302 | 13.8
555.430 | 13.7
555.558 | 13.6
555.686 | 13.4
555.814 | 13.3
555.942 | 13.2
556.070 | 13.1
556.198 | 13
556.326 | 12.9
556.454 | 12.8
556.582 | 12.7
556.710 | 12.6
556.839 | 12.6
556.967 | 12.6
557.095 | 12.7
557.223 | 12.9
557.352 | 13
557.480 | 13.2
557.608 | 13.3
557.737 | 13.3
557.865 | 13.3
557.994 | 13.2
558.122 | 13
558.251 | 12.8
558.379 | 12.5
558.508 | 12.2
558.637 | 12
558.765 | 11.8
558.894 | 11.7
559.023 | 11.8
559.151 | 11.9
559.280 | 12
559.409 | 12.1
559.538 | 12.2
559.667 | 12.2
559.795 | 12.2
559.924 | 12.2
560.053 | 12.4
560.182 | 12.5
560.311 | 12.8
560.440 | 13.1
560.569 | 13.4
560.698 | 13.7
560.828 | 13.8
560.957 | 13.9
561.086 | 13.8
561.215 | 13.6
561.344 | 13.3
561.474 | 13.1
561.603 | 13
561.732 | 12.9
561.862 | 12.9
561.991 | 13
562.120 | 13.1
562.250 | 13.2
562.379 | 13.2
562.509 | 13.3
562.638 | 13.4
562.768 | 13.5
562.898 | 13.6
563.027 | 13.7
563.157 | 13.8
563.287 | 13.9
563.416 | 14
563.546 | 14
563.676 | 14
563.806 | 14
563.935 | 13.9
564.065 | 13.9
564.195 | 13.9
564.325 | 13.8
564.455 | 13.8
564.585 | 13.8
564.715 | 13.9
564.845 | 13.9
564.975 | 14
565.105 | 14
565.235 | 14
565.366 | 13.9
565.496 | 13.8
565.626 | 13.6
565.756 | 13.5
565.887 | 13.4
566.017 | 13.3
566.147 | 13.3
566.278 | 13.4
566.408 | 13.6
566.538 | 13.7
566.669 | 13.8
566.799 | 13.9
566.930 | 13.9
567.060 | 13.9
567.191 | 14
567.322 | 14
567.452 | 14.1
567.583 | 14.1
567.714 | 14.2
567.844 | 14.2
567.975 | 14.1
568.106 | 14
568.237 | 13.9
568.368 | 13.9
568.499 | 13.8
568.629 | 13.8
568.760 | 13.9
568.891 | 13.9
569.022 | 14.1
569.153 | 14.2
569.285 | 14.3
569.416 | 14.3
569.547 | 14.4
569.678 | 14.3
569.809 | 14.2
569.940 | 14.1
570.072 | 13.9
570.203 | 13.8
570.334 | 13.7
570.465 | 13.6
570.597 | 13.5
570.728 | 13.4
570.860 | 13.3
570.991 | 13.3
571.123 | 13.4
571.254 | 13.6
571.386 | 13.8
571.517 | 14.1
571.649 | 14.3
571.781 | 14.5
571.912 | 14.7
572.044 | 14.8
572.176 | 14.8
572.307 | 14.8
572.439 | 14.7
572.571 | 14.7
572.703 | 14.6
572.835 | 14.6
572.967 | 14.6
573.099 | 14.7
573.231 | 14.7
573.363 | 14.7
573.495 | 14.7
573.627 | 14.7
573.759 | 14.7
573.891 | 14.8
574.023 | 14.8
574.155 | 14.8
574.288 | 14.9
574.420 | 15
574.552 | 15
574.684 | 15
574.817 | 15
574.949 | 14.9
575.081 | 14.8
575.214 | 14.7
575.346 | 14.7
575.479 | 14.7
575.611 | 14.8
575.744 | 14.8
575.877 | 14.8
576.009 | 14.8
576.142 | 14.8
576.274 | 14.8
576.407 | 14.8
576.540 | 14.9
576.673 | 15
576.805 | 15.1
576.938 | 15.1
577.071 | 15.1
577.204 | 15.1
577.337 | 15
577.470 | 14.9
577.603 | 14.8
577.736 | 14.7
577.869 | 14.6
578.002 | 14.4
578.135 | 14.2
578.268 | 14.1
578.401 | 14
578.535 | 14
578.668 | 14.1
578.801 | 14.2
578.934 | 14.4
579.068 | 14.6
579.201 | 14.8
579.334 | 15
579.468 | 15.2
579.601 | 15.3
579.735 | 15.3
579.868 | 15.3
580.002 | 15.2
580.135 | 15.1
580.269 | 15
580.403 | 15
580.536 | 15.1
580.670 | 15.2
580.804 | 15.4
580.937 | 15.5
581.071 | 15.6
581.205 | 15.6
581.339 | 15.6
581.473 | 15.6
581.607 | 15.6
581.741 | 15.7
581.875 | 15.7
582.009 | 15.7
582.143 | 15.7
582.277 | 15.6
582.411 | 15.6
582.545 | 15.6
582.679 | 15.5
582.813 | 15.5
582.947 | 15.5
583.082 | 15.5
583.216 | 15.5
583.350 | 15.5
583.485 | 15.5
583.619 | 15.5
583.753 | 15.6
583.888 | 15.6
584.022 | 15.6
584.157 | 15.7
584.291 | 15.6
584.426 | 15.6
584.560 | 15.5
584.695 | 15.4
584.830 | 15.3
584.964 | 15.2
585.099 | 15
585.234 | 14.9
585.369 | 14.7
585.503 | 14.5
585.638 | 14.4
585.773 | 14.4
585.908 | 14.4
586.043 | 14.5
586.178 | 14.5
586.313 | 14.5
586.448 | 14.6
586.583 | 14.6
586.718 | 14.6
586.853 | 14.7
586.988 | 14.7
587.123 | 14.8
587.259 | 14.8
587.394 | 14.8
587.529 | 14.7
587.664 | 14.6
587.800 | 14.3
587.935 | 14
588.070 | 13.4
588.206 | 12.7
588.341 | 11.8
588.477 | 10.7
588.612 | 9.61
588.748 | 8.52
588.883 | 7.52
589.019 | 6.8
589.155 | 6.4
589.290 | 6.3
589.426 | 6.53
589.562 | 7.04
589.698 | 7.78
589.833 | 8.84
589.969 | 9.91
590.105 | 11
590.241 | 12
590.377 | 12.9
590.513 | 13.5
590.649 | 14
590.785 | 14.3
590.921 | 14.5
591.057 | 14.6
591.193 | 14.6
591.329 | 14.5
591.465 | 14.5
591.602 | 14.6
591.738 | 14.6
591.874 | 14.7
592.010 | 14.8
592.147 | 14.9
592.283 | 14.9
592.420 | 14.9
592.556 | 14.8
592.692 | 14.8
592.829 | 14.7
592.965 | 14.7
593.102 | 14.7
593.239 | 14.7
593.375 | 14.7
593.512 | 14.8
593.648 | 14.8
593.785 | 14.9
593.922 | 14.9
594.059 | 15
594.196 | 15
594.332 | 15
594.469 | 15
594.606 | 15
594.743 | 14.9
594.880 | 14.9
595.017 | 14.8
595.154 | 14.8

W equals -0.07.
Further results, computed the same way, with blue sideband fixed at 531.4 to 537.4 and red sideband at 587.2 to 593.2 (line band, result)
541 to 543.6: -0.05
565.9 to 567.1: -0.13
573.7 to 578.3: -0.21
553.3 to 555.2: -0.14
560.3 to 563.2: -0.12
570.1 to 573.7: -0.17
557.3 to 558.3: -0.11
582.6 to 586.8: -0.22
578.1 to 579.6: -0.18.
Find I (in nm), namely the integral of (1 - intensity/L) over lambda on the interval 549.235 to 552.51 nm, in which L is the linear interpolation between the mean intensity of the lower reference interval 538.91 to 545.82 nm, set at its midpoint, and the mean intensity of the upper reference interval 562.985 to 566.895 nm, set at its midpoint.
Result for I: 0.04 nm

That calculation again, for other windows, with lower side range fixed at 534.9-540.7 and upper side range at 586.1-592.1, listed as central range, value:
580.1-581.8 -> -0.41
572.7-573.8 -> -0.21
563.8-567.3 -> -0.44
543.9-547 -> -0.05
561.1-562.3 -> -0.10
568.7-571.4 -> -0.35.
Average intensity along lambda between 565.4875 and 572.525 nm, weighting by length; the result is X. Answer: 13.9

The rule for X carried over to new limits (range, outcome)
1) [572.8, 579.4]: 14.7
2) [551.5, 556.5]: 13.2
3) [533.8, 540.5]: 11.9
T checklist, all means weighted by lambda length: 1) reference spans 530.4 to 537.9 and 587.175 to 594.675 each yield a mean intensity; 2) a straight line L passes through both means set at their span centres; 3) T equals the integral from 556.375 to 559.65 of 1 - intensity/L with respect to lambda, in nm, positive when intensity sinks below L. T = -0.089 nm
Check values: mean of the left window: 11.7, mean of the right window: 13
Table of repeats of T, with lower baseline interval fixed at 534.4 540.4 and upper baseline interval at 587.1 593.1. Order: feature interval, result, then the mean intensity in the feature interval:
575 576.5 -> -0.30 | 14.8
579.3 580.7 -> -0.31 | 15.2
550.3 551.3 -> 0.01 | 12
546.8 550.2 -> -0.15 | 12.6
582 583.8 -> -0.46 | 15.6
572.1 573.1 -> -0.19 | 14.7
